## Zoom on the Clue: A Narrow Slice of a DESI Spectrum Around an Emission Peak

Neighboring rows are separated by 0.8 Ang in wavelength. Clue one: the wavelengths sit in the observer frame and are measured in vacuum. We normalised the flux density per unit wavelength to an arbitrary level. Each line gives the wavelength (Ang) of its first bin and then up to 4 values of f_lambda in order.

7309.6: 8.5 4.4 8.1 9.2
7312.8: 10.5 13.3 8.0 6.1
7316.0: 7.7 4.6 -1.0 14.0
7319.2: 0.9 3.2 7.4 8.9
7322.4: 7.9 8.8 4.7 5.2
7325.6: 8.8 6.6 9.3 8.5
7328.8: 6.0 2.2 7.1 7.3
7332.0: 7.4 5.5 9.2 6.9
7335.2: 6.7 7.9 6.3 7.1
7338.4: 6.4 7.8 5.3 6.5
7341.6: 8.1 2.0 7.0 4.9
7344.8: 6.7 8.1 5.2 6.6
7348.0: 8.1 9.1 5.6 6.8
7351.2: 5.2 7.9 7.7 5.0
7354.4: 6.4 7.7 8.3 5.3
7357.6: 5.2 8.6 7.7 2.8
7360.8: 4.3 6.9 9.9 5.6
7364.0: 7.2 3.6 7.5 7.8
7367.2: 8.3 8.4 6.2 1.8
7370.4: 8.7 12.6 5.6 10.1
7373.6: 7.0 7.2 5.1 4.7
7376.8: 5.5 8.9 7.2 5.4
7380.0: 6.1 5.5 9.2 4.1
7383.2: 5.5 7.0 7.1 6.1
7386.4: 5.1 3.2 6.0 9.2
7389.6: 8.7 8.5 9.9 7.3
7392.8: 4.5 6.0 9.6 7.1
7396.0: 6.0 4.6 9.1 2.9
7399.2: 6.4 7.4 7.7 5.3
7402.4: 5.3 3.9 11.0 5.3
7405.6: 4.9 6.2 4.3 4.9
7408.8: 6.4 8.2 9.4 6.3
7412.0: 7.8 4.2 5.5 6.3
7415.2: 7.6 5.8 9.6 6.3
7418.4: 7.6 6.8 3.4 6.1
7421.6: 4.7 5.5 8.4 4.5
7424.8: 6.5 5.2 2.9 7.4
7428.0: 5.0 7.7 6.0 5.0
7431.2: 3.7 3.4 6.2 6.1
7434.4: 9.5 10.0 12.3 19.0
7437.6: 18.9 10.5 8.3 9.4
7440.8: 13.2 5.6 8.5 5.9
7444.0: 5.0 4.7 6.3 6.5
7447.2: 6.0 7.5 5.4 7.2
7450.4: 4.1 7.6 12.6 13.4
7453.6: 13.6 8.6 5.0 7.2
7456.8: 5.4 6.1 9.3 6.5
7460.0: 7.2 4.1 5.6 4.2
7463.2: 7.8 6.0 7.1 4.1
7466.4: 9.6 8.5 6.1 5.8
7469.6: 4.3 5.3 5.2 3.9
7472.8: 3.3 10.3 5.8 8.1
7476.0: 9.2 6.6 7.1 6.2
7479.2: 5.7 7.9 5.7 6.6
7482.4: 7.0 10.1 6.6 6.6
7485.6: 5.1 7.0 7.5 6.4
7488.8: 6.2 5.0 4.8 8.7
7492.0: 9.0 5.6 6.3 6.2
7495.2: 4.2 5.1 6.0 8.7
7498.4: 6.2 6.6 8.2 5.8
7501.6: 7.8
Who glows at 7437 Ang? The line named [S II]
